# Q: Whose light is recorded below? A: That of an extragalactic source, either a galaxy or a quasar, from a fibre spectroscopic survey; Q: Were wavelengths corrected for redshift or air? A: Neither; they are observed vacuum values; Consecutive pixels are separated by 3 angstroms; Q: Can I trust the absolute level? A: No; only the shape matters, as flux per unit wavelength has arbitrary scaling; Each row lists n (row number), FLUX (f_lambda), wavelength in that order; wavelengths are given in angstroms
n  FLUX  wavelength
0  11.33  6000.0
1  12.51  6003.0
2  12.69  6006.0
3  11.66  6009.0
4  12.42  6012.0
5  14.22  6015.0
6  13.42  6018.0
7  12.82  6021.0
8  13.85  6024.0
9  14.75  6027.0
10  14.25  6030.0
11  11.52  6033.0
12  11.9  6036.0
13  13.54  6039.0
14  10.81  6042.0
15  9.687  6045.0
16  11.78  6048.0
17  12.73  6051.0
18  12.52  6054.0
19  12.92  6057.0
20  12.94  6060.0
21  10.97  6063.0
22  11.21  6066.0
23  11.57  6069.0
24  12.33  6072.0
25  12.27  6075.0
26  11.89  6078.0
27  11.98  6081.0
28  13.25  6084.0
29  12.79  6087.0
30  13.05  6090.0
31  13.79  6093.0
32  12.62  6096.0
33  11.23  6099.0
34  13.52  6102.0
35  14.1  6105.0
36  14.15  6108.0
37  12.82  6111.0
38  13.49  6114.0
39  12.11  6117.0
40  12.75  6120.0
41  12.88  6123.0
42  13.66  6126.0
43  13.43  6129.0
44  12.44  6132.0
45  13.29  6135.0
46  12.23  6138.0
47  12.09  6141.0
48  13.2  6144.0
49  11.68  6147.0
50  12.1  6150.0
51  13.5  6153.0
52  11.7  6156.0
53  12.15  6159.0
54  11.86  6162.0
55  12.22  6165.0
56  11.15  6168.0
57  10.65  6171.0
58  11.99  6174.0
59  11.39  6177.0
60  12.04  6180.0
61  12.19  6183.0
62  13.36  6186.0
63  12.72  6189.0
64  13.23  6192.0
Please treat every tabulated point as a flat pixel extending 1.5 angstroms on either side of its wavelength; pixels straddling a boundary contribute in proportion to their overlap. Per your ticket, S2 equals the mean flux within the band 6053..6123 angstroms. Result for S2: 12.6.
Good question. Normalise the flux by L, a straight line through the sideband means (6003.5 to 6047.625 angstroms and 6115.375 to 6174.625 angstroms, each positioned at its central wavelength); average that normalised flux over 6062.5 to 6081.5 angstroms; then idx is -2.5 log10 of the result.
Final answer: 0.07 mag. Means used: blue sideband 12.7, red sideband 12.4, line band 11.8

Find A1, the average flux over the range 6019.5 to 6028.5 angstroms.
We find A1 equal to 13.8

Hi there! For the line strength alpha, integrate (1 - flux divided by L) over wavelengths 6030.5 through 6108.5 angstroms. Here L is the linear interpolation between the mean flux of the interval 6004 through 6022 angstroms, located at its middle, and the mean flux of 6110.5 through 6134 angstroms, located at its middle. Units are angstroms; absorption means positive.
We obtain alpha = 3.4 angstroms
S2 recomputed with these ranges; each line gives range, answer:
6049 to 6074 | 12.1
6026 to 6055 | 12.3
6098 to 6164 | 12.8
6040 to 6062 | 11.9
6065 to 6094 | 12.4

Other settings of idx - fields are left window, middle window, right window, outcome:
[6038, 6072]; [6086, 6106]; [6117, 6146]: -0.05 mag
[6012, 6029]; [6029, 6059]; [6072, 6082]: 0.08 mag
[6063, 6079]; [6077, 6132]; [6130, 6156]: -0.07 mag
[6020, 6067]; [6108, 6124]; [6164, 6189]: -0.07 mag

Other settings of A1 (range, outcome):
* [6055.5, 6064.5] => 12.3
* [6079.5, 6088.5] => 12.7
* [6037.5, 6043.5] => 12.2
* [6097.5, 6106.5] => 12.9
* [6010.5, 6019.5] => 13.4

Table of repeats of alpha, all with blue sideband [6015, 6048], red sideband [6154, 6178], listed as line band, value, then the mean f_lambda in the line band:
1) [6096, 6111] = -1.23 angstroms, 13.1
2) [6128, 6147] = -1.25 angstroms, 12.7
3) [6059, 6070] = 0.73 angstroms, 11.6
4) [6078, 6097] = -0.89 angstroms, 12.8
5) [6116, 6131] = -1.22 angstroms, 13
